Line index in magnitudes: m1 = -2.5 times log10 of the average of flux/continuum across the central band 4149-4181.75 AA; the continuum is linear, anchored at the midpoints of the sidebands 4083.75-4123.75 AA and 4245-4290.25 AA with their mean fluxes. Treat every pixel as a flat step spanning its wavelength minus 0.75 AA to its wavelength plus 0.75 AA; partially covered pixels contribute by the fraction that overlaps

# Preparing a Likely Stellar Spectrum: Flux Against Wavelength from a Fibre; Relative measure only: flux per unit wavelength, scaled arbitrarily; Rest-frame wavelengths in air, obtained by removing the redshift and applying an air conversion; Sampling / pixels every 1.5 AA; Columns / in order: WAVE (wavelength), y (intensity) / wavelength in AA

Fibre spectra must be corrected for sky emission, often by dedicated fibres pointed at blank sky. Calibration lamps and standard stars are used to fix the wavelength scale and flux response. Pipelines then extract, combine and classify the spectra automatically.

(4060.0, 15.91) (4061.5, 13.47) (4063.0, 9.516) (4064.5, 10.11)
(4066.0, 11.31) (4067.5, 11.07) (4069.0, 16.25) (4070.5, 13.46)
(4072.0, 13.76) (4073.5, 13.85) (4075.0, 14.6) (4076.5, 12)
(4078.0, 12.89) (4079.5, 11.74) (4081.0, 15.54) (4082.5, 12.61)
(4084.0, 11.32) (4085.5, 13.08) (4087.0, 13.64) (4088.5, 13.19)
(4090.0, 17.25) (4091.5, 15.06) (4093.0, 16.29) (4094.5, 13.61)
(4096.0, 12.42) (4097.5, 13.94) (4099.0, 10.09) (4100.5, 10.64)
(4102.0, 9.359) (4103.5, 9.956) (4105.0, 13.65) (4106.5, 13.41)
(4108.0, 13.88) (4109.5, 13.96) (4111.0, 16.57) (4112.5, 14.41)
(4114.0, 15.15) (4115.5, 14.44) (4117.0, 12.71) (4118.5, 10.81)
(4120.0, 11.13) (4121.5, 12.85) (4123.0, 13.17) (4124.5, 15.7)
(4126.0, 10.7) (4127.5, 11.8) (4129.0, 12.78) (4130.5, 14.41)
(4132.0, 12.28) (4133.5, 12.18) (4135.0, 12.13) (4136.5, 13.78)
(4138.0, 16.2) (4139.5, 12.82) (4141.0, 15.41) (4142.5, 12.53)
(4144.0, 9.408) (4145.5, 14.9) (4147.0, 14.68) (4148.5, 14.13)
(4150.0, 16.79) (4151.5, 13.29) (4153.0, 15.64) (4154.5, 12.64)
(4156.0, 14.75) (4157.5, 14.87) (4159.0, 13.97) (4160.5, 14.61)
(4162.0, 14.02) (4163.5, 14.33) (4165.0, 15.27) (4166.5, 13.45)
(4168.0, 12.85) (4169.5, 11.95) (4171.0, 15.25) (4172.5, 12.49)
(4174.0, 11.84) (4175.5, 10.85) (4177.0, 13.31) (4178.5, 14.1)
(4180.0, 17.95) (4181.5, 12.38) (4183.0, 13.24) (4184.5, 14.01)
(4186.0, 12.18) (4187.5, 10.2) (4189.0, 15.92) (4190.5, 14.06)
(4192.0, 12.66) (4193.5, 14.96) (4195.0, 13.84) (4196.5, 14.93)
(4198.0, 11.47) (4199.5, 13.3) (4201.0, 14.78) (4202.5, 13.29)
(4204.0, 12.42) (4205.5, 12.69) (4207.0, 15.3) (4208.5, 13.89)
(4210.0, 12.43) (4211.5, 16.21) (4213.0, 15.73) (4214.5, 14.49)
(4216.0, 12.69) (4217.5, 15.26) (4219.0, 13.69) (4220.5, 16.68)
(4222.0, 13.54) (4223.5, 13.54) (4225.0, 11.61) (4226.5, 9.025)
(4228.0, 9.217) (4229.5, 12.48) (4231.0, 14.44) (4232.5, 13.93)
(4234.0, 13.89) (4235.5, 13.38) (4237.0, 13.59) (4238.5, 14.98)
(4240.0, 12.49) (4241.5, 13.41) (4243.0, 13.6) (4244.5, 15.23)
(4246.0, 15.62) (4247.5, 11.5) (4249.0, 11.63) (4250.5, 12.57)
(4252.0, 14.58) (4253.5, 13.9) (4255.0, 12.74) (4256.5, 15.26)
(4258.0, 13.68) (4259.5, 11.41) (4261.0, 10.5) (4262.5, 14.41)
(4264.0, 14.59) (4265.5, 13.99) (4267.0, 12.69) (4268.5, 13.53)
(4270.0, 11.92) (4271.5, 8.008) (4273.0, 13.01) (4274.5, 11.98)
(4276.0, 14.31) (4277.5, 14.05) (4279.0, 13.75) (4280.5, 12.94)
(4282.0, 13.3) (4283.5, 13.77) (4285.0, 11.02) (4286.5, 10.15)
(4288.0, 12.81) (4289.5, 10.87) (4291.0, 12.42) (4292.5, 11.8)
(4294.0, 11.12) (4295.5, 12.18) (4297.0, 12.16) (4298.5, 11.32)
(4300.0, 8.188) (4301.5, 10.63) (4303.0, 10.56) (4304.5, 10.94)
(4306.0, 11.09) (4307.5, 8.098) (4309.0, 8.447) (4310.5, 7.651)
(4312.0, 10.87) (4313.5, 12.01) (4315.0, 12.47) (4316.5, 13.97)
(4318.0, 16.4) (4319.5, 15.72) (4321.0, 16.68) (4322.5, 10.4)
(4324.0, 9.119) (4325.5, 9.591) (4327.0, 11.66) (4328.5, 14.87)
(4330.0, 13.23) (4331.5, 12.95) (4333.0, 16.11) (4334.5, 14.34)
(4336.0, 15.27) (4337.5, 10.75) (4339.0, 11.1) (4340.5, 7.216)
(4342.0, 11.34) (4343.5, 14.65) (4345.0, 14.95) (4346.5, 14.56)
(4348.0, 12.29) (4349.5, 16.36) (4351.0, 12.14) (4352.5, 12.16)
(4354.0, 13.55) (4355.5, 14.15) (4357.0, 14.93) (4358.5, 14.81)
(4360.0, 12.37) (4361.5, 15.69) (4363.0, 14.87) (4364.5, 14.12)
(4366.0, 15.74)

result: -0.07 mag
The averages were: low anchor 13.2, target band 14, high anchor 12.8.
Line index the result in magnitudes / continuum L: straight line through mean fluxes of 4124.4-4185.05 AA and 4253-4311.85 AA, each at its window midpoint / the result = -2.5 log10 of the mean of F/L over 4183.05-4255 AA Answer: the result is -0.062 mag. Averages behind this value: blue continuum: 13.6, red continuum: 11.9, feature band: 13.5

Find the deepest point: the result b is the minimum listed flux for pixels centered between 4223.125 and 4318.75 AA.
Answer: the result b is 7.651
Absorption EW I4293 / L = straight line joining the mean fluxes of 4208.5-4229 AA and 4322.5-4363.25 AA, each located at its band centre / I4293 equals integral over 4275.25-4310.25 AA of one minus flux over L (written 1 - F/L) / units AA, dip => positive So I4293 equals 4.5 AA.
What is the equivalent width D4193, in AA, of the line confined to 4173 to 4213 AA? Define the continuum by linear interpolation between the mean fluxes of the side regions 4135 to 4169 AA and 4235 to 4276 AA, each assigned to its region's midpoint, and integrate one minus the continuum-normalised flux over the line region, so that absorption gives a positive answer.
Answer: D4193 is 0.3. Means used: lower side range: 14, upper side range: 13.1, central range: 13.6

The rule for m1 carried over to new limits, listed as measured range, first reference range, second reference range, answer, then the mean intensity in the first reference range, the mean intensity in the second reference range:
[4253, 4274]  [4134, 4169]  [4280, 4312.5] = -0.100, 14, 11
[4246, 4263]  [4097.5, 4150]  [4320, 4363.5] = 0.009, 13.1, 13.2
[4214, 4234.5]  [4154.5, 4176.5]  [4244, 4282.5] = 0.011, 13.6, 13.1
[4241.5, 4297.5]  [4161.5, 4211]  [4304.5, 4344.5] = -0.008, 13.5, 12.1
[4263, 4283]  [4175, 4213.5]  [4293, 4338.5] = -0.033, 13.7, 12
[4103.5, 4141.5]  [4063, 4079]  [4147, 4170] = 0.019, 12.8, 14.2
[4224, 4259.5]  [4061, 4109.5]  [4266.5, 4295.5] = -0.061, 12.9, 12.3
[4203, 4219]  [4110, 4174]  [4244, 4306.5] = -0.086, 13.6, 12.4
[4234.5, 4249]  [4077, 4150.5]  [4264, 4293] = -0.080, 13.3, 12.5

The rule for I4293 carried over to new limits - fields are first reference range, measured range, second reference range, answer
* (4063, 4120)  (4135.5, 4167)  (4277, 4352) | -3.15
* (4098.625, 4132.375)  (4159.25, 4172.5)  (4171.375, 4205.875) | -0.69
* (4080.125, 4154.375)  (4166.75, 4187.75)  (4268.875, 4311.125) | -0.71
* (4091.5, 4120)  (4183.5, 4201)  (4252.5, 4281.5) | -0.58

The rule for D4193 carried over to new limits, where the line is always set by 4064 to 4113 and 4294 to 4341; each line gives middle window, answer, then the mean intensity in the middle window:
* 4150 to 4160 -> -1.3 AA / 14.4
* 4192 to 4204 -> -1.1 AA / 13.6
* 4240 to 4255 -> -1.5 AA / 13.5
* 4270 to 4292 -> -0.5 AA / 12.3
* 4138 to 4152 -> -1.2 AA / 13.9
